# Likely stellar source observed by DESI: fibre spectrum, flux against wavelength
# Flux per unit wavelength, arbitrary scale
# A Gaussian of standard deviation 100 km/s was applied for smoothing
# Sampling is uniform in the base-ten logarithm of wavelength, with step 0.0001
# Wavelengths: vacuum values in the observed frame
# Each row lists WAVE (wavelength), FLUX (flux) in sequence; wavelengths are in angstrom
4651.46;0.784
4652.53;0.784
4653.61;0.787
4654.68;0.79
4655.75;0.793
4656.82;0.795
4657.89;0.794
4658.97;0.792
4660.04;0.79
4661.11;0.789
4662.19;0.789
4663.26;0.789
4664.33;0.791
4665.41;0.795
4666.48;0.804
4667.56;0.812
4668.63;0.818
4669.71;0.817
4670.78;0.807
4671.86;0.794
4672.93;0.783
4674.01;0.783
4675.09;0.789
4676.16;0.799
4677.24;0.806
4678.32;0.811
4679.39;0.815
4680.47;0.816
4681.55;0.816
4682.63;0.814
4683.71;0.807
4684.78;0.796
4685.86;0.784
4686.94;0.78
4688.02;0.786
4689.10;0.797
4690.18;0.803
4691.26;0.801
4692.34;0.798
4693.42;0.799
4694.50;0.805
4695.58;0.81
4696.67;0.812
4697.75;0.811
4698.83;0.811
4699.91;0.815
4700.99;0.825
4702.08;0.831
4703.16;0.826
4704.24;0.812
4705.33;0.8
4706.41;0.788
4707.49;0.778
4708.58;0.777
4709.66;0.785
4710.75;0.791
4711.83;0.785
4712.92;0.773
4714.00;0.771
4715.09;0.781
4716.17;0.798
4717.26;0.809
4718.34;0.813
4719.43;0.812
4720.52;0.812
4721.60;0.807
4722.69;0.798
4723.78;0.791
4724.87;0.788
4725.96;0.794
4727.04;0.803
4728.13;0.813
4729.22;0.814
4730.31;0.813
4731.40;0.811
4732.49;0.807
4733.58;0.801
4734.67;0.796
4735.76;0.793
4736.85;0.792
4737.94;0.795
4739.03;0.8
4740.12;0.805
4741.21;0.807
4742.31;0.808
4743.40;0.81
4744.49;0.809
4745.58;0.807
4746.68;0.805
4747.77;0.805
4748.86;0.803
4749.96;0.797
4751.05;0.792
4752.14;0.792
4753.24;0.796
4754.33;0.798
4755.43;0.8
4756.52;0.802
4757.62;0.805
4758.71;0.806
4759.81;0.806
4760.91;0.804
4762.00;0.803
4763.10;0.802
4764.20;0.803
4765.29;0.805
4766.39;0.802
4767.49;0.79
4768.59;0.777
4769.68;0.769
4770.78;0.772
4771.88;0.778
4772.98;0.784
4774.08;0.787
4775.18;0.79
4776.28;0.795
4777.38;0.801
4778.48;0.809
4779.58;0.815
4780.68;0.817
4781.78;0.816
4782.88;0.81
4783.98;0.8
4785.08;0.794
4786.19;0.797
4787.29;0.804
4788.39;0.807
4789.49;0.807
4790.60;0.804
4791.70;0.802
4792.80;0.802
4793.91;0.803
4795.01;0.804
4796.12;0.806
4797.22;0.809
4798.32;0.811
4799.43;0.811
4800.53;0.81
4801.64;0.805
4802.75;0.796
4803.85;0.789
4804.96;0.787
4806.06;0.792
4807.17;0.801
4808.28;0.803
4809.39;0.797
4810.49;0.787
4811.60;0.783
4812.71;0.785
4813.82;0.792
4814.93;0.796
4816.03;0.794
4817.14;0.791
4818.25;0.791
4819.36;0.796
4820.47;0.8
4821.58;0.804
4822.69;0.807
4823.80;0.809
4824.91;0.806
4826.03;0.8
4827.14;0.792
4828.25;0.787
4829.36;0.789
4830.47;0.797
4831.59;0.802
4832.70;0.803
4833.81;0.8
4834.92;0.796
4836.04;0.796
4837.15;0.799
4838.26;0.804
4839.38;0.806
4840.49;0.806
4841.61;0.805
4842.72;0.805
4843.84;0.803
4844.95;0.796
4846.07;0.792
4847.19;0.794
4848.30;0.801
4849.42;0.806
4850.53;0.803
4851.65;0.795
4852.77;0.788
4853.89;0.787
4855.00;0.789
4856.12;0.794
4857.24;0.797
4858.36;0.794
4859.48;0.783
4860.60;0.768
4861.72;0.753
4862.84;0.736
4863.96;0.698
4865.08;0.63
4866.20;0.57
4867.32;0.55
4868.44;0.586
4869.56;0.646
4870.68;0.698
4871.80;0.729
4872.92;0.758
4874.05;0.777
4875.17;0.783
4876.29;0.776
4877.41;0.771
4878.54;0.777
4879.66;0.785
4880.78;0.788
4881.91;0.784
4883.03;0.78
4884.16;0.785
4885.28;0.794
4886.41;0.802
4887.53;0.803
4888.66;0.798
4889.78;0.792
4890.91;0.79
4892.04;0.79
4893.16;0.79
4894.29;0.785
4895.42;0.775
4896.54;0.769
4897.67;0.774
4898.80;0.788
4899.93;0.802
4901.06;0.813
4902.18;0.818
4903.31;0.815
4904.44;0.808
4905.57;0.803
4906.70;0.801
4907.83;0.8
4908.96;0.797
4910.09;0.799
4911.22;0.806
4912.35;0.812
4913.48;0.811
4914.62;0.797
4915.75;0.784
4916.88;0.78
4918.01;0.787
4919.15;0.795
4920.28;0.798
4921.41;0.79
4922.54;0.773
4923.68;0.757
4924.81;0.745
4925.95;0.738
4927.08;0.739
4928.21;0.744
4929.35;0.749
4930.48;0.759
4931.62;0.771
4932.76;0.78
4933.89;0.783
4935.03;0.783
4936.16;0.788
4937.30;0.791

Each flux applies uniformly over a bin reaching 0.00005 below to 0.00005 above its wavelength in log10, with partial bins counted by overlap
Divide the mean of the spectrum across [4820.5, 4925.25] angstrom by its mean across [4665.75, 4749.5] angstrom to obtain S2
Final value 1.0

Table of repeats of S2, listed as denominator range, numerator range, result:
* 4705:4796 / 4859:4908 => 0.95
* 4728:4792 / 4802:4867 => 0.98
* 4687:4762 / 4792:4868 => 0.98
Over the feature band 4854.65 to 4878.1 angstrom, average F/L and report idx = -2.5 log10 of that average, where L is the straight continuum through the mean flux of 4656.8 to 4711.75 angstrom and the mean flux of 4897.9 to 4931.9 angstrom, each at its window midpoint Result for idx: 0.10 mag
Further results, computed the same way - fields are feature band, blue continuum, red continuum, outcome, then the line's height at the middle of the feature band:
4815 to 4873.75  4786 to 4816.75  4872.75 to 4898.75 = 0.03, 0.792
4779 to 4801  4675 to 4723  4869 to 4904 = -0.02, 0.79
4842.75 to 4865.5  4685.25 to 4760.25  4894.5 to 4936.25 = 0.02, 0.79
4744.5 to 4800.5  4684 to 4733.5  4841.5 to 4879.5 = -0.03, 0.78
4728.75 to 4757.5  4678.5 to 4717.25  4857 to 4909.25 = -0.02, 0.791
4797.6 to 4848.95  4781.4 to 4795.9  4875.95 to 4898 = 0.00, 0.797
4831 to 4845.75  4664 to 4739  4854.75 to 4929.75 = -0.03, 0.777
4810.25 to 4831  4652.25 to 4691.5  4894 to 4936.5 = -0.01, 0.79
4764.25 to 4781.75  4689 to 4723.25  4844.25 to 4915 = -0.01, 0.79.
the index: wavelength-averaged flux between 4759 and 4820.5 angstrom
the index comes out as 0.798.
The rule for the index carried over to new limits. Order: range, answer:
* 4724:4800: 0.801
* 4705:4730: 0.795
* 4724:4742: 0.802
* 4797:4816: 0.797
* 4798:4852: 0.798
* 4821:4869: 0.773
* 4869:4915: 0.785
